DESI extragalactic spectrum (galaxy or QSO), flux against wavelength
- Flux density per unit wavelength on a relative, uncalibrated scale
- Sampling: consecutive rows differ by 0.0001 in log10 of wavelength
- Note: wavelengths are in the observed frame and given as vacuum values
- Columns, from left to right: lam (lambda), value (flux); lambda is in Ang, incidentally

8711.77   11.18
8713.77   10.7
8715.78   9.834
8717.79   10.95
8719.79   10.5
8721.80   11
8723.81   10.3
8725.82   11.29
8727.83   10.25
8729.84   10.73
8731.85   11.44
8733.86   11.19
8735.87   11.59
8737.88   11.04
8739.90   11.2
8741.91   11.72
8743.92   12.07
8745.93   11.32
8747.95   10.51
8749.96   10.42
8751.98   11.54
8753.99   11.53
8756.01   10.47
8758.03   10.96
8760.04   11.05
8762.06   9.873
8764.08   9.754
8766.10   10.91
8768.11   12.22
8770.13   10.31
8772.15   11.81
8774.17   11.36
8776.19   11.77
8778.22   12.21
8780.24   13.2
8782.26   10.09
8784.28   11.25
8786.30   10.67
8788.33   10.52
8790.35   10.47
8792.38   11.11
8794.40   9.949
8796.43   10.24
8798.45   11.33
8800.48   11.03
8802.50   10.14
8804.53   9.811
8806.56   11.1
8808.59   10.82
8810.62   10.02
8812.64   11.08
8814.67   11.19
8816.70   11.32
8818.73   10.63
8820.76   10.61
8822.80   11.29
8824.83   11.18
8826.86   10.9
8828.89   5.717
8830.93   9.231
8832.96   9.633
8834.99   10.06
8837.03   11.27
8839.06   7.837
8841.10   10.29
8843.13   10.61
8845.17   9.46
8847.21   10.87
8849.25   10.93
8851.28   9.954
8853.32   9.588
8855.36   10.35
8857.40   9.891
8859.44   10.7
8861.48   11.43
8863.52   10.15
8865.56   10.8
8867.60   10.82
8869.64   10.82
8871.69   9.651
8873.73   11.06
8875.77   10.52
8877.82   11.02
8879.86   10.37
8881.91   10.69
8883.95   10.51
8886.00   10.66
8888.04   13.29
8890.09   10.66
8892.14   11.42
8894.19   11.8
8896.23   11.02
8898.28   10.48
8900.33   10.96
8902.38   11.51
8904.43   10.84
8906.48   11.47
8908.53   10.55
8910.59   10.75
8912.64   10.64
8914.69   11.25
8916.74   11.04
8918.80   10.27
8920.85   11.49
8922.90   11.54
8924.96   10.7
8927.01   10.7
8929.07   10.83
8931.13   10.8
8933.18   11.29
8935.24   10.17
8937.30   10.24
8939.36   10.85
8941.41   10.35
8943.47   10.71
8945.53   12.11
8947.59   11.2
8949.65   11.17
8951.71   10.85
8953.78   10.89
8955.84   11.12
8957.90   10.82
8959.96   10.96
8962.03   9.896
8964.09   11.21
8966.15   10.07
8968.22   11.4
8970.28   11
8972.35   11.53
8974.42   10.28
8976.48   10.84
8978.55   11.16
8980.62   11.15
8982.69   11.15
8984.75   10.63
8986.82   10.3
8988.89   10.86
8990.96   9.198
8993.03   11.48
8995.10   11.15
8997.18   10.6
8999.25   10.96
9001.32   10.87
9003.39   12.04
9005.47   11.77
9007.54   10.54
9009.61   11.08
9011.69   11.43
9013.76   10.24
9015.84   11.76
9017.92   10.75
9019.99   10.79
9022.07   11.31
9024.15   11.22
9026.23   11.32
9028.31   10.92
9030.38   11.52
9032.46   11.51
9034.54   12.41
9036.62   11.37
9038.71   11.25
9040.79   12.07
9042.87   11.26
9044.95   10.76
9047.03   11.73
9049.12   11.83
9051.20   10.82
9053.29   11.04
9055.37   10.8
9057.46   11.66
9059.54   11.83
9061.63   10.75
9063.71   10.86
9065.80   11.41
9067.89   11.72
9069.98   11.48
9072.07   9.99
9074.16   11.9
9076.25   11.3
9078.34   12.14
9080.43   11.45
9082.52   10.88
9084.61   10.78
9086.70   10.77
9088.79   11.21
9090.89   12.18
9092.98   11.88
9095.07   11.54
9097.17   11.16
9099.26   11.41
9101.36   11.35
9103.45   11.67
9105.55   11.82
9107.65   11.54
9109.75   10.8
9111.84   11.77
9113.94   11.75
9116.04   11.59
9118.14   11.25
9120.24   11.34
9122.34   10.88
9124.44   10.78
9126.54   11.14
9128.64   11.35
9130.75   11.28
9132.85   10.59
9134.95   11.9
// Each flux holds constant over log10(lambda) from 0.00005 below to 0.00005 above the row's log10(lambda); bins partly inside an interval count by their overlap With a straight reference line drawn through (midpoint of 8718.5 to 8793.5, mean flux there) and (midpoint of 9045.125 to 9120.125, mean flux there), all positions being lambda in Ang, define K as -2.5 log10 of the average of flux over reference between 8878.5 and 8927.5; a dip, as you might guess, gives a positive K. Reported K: 0.02 mag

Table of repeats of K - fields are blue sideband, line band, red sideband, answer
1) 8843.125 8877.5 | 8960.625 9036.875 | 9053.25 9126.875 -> 0.00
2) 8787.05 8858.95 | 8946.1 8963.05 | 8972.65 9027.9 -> -0.01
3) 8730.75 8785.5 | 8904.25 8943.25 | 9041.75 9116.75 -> 0.05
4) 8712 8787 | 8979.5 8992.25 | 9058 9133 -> 0.07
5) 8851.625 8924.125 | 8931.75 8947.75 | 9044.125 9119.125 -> 0.01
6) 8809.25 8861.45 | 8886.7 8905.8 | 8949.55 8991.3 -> -0.08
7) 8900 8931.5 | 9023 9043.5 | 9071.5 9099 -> -0.02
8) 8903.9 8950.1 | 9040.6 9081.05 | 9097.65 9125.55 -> -0.01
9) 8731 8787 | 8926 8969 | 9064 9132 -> 0.04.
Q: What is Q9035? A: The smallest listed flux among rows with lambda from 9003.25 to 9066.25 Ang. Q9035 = 10.24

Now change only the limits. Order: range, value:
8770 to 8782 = 10.31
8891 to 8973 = 9.896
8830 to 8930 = 7.837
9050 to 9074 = 9.99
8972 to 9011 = 9.198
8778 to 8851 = 5.717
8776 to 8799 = 9.949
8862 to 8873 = 9.651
